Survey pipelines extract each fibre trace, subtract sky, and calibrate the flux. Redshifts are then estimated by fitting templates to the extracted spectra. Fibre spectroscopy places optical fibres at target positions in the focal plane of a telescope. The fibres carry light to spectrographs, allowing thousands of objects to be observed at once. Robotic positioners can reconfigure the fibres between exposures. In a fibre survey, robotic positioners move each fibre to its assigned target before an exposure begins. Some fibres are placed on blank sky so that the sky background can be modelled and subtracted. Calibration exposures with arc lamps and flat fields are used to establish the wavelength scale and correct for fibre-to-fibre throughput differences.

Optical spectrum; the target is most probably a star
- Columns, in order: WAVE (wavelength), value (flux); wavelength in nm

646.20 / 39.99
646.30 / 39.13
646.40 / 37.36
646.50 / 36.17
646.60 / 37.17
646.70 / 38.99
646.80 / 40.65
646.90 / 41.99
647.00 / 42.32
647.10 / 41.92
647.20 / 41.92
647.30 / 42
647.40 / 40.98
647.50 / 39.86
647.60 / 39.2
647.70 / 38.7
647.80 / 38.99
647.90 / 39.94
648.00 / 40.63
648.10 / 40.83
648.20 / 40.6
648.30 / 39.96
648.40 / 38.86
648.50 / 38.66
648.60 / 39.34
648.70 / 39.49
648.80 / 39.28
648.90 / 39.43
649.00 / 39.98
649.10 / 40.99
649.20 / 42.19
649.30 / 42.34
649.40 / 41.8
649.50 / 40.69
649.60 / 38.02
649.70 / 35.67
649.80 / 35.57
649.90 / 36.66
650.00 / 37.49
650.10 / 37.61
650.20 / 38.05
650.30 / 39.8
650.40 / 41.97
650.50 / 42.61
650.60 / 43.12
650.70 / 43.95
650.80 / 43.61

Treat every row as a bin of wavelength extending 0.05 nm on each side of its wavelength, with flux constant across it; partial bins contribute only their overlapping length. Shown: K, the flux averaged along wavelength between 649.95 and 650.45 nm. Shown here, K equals 39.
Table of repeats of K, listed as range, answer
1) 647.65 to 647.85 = 38.8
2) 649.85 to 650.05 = 37.1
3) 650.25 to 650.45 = 40.9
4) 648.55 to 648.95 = 39.4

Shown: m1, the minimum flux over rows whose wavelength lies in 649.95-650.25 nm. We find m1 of 37.49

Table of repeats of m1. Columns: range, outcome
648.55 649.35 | 39.28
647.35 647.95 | 38.7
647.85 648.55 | 38.66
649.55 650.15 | 35.57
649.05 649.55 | 40.69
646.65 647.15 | 38.99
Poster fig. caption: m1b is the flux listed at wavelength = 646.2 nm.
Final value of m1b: 39.99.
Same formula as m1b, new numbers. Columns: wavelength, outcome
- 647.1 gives 41.92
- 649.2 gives 42.19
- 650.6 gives 43.12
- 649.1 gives 40.99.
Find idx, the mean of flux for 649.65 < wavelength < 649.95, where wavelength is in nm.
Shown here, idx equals 36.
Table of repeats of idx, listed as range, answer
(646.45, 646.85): 38.2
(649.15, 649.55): 41.8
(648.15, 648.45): 39.8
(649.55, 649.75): 36.8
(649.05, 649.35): 41.8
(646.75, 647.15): 41.7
